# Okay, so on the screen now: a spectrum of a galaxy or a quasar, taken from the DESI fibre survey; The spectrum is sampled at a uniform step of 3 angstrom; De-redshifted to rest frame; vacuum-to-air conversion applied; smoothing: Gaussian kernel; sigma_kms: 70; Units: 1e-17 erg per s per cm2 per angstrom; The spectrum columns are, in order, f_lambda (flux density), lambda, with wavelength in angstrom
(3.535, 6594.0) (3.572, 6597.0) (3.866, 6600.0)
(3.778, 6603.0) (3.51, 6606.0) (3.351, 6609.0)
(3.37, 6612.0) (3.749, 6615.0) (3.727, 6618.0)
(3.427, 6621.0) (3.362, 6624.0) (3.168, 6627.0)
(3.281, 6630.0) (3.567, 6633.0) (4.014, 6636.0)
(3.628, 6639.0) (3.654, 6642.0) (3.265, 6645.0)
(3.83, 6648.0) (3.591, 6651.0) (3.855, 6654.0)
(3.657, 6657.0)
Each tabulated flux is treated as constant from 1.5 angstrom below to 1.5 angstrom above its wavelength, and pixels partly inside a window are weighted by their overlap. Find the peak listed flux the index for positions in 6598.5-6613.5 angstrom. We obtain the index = 3.866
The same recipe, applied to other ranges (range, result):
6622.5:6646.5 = 4.014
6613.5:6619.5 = 3.749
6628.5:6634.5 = 3.567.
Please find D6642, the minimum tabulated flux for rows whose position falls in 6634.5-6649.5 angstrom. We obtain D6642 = 3.265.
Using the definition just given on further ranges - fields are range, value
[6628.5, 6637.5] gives 3.281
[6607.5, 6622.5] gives 3.351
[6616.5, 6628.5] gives 3.168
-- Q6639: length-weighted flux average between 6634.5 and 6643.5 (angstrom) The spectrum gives 3.77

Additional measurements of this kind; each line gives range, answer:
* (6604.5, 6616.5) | 3.49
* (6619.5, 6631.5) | 3.31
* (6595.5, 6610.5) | 3.62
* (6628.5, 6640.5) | 3.62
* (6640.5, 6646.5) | 3.46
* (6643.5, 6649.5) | 3.55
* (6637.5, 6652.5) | 3.59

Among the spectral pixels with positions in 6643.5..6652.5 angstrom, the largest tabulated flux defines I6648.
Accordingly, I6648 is 3.83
